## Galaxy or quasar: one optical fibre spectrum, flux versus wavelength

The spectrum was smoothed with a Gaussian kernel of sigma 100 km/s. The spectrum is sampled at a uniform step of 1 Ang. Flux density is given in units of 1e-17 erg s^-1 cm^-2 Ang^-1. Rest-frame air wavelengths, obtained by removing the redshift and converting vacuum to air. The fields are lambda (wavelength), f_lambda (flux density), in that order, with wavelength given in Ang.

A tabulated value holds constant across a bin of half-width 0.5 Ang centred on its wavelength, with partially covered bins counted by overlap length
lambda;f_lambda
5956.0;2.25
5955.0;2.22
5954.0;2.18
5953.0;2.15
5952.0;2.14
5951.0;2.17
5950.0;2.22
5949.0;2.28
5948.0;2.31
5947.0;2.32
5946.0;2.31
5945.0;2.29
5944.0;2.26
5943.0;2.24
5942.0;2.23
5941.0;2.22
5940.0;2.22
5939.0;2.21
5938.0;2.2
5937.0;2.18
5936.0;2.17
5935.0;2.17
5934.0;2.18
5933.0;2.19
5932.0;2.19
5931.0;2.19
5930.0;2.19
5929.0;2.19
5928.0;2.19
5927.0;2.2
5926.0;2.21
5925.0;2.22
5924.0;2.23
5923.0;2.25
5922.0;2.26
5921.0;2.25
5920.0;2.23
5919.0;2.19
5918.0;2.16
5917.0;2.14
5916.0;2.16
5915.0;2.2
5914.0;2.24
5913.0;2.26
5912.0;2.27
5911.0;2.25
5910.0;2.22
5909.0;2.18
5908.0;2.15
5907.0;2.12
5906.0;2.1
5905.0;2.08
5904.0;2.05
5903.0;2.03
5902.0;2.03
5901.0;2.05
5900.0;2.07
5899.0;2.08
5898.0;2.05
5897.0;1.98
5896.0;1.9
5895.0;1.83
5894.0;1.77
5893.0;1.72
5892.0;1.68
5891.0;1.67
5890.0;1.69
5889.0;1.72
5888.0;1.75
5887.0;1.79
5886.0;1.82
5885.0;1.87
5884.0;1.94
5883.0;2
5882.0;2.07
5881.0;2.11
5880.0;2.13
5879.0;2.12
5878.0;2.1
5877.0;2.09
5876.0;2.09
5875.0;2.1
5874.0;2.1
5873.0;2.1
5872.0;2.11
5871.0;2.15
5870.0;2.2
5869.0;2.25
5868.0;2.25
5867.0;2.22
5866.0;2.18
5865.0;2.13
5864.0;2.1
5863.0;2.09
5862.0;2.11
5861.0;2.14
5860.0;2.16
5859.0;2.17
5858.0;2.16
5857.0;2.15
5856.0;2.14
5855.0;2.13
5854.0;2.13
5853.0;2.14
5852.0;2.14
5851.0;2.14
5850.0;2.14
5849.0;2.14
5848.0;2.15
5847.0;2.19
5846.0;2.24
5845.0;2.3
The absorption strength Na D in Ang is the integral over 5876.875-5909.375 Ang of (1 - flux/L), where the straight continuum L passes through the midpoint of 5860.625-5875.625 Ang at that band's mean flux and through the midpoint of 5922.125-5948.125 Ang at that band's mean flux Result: 3.2 Ang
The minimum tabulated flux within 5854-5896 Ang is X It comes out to 1.67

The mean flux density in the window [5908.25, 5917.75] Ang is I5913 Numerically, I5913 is 2.21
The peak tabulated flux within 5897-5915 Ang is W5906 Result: 2.27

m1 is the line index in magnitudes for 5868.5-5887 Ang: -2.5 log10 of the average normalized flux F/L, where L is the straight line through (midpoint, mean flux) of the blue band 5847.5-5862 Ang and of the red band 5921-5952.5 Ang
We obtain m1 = 0.05 mag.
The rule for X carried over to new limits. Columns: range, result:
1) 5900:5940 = 2.03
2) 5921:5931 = 2.19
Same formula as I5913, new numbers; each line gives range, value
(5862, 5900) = 2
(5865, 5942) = 2.09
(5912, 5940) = 2.2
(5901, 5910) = 2.1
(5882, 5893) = 1.8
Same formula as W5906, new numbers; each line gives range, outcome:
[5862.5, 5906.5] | 2.25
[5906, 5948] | 2.32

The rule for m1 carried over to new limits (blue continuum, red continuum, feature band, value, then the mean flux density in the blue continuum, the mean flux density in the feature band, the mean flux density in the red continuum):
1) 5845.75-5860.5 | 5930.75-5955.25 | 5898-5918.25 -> 0.027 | 2.15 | 2.14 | 2.22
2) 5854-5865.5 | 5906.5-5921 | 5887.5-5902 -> 0.171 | 2.13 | 1.86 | 2.2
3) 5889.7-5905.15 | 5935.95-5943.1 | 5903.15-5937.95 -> -0.057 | 1.92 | 2.19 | 2.21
